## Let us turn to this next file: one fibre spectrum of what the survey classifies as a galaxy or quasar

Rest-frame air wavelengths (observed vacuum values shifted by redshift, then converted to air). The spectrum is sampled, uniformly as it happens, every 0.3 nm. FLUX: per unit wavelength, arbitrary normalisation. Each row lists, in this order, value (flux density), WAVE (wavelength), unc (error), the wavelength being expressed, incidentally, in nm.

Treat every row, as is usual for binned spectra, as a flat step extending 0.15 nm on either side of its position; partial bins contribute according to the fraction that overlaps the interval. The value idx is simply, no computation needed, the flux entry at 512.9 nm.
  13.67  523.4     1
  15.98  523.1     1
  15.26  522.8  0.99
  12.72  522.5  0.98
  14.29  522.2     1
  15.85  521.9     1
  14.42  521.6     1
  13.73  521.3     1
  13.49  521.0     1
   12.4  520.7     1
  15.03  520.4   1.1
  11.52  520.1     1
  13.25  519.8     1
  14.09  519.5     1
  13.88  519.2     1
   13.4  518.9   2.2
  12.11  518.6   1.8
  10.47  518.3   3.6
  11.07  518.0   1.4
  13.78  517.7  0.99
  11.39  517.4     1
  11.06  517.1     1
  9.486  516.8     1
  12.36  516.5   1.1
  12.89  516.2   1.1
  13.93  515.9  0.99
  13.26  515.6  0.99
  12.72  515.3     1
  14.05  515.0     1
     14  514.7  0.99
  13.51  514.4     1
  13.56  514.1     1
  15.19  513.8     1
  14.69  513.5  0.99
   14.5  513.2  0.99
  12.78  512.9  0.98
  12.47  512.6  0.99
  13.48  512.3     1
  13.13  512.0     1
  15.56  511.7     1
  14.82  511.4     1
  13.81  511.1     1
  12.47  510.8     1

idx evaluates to 12.78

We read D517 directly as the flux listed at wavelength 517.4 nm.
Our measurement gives 11.39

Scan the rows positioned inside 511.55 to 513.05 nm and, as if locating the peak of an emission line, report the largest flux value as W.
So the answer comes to 15.56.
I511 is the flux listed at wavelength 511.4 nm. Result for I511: 14.82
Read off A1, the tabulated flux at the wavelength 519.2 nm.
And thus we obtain 13.88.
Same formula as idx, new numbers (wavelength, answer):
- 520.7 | 12.4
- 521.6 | 14.42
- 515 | 14.05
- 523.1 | 15.98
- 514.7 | 14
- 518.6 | 12.11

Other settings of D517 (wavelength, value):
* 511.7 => 15.56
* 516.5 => 12.36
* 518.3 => 10.47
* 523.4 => 13.67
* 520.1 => 11.52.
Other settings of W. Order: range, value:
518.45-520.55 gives 15.03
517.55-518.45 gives 13.78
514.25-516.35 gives 14.05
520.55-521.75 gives 14.42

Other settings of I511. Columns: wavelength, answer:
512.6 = 12.47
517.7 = 13.78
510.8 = 12.47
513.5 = 14.69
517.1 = 11.06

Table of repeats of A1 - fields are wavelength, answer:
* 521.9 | 15.85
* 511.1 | 13.81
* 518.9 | 13.4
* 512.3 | 13.48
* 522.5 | 12.72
